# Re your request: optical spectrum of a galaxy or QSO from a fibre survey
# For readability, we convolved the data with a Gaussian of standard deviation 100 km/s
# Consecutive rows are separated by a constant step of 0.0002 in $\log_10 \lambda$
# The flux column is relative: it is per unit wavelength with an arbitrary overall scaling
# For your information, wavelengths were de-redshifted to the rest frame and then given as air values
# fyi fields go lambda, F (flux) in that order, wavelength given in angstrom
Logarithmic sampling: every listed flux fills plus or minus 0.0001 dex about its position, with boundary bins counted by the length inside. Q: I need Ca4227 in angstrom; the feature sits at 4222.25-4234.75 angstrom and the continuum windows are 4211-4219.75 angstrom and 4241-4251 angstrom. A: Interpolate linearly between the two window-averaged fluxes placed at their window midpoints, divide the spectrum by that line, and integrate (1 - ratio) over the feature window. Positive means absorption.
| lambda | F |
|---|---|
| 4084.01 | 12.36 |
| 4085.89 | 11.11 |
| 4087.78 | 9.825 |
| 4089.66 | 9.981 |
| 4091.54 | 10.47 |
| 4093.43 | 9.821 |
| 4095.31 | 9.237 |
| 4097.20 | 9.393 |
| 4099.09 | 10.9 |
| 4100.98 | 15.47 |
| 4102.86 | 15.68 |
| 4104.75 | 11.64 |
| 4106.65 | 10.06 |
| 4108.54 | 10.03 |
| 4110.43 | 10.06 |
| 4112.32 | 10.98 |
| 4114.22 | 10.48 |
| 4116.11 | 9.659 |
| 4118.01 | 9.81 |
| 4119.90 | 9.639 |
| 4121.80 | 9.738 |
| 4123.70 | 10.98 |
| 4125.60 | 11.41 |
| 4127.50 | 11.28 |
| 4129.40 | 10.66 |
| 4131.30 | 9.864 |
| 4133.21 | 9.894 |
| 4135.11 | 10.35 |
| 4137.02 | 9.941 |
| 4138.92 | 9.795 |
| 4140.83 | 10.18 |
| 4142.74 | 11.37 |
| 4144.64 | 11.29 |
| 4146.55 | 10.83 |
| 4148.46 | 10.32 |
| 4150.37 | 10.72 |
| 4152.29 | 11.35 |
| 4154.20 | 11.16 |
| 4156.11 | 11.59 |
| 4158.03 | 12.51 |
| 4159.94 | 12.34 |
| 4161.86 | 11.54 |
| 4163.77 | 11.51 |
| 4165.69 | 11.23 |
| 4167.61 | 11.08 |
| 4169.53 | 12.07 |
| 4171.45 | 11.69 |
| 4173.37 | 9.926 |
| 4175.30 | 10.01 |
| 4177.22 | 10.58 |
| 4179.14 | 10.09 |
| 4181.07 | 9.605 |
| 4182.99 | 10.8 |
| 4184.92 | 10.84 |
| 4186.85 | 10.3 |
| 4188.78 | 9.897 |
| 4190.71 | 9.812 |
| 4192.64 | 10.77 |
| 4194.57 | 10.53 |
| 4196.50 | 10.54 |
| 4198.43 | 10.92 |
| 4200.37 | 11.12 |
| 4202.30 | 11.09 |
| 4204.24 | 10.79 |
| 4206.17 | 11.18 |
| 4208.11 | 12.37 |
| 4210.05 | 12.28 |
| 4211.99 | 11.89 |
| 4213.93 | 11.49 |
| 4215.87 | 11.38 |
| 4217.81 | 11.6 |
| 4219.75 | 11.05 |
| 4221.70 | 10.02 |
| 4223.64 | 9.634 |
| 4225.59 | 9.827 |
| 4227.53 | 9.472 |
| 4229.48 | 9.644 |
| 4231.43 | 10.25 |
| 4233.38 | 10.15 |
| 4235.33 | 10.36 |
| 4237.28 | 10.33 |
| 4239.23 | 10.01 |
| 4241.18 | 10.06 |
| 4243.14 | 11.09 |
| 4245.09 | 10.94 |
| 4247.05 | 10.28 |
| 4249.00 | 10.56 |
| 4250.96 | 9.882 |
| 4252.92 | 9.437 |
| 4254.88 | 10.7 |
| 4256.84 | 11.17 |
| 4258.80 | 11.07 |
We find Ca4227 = 1.4 angstrom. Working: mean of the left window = 11.5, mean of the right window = 10.6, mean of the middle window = 9.85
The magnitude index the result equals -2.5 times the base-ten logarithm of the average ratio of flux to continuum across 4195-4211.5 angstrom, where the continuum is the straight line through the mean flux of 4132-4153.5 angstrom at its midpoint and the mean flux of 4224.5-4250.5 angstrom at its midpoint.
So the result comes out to -0.09 mag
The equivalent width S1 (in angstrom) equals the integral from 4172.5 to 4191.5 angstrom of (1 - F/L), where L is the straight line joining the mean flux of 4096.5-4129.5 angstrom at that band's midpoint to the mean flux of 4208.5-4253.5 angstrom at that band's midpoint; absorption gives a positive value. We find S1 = 1.0 angstrom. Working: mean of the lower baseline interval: 11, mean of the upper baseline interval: 10.5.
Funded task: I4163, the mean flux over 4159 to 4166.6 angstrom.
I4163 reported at 11.7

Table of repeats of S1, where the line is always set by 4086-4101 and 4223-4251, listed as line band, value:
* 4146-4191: -2.88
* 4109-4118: 0.09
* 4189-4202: -0.46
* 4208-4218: -1.56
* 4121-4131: -0.43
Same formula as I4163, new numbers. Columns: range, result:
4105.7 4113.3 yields 10.3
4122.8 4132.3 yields 10.8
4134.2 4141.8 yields 10.1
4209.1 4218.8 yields 11.7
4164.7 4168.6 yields 11.2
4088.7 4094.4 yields 10.1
